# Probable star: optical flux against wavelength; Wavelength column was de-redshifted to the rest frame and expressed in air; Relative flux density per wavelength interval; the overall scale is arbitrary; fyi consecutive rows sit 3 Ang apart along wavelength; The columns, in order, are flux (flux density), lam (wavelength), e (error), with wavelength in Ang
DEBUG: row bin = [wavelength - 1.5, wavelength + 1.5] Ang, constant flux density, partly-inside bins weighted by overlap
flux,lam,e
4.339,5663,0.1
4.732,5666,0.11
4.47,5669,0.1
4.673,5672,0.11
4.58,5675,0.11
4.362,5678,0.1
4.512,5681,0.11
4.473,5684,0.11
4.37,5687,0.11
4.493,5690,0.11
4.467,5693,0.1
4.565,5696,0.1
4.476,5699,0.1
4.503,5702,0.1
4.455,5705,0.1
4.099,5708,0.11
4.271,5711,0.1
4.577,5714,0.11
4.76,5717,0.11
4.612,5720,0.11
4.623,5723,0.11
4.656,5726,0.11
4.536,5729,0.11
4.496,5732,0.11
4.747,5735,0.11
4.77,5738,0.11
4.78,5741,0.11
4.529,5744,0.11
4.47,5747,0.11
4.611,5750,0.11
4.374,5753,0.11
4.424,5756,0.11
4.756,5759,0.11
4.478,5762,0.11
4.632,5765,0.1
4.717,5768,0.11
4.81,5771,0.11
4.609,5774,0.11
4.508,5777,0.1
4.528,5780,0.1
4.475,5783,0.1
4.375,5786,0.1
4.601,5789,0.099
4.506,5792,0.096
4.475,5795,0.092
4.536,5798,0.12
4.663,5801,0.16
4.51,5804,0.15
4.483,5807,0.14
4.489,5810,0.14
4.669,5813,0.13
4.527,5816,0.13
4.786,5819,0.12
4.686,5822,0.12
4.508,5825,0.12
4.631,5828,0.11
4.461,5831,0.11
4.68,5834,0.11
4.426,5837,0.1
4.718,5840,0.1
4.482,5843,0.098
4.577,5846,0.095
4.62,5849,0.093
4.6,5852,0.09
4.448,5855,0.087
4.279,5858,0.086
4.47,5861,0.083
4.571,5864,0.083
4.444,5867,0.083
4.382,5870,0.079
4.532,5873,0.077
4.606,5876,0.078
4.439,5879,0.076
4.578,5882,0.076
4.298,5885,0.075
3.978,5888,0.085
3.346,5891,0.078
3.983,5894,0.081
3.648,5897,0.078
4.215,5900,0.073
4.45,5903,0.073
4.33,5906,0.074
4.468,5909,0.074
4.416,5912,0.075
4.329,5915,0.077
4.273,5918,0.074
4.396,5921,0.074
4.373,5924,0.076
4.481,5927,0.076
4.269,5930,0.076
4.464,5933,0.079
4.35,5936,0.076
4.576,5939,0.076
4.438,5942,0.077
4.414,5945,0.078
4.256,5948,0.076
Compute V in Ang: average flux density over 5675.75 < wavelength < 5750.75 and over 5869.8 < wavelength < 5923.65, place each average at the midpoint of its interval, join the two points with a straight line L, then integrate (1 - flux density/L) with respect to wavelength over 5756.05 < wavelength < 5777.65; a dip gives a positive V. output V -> -0.9 Ang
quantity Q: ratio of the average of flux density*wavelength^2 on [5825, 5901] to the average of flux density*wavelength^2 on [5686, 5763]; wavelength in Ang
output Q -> 1.01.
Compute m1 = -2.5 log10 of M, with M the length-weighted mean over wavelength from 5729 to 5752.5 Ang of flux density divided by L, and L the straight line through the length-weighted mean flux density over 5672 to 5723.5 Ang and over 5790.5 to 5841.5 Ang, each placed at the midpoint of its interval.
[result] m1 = -0.02 mag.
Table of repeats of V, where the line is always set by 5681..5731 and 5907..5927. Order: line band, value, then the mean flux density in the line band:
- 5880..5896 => 1.3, 4.04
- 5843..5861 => -0.3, 4.5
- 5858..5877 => -0.3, 4.48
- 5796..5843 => -1.5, 4.58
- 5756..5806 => -1.3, 4.57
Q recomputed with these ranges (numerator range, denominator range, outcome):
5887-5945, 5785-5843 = 0.97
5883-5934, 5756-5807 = 0.97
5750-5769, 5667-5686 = 1.04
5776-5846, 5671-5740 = 1.04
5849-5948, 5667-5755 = 1.02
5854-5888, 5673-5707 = 1.06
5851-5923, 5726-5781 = 0.98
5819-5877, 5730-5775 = 1.02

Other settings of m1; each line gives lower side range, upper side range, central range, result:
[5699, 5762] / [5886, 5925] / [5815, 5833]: -0.06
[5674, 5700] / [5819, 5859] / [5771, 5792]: 0.00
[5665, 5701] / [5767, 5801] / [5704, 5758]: 0.00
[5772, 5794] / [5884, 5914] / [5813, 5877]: -0.06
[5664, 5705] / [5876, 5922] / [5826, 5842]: -0.07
